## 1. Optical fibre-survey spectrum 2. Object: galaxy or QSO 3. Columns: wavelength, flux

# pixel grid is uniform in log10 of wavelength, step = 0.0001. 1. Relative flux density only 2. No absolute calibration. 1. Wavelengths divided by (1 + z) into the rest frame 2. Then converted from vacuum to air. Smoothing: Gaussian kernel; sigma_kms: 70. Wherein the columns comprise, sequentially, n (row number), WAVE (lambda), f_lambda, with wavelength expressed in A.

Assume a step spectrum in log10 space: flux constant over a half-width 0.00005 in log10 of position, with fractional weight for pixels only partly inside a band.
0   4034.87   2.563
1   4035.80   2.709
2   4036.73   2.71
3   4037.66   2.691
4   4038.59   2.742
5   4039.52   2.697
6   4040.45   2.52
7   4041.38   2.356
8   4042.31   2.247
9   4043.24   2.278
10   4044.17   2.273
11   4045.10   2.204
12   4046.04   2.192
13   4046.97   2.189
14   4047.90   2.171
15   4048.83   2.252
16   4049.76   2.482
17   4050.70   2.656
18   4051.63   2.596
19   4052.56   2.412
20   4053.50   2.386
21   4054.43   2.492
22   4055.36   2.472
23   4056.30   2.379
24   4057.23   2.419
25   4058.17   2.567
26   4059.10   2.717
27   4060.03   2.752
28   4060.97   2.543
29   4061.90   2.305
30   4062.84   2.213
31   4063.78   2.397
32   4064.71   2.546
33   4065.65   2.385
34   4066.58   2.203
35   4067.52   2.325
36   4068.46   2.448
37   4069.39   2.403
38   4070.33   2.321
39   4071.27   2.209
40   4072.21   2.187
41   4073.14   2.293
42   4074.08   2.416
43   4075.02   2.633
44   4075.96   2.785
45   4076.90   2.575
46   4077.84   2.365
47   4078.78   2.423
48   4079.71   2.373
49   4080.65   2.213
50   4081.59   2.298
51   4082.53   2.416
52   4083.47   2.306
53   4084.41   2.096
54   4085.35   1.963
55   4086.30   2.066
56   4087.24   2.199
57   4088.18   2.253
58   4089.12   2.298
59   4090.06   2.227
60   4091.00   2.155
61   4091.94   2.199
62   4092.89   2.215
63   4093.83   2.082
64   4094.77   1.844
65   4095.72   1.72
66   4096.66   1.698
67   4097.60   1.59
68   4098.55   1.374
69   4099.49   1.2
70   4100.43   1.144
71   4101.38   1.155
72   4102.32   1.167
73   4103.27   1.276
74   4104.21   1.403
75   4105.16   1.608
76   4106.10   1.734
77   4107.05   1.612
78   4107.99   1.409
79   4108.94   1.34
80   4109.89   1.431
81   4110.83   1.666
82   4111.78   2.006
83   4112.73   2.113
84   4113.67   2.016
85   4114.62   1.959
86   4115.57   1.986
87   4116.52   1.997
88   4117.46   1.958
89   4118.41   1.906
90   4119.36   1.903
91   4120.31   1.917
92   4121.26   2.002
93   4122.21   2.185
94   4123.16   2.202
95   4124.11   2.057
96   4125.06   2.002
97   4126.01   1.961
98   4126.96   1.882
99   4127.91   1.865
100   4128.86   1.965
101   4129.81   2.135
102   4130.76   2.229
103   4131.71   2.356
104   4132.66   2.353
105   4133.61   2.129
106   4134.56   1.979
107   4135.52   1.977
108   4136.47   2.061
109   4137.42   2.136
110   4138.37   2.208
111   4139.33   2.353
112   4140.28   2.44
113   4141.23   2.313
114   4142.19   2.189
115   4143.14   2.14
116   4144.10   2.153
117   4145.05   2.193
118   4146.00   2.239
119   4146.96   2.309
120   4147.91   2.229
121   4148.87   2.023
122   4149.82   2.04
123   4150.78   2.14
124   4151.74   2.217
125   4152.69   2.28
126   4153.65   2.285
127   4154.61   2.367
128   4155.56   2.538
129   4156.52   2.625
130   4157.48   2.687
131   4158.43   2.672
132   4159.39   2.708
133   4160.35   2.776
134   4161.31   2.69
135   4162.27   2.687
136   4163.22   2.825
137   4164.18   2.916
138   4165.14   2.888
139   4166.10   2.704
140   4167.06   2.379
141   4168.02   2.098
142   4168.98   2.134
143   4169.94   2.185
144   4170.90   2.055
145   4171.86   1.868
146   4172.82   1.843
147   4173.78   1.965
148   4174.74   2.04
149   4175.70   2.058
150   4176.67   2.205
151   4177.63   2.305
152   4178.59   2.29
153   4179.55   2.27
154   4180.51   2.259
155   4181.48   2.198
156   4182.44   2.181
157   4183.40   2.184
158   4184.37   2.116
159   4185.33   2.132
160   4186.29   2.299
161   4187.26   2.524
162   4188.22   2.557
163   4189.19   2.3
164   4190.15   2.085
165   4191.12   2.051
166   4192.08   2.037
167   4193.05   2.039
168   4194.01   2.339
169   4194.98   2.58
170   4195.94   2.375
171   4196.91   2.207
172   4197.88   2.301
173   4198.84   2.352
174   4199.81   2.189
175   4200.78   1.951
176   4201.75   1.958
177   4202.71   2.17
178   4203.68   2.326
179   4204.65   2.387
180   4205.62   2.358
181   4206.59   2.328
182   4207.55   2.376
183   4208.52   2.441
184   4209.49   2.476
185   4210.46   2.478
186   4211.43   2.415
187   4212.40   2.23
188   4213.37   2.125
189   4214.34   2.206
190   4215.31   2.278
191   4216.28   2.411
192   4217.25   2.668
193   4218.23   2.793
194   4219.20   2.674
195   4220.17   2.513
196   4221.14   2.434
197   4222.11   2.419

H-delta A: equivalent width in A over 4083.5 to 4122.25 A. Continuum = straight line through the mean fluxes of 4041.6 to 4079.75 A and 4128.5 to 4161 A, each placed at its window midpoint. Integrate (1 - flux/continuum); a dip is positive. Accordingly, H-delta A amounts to 8.8 A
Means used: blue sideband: 2.4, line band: 1.81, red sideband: 2.28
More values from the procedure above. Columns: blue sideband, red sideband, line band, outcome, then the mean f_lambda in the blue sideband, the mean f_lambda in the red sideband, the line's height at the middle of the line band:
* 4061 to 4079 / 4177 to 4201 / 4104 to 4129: 5.1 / 2.39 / 2.25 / 2.34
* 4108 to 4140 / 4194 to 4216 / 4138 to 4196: -4.1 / 2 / 2.3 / 2.16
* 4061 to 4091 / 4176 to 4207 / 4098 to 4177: 7.0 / 2.33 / 2.24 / 2.28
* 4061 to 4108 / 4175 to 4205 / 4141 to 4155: -0.3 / 2.06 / 2.23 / 2.16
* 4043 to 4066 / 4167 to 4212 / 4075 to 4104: 4.6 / 2.41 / 2.23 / 2.36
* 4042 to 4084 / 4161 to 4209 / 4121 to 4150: 2.3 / 2.39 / 2.28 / 2.33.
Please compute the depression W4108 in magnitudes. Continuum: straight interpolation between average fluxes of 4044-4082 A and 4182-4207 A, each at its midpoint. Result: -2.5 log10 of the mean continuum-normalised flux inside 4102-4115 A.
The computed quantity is 0.398 mag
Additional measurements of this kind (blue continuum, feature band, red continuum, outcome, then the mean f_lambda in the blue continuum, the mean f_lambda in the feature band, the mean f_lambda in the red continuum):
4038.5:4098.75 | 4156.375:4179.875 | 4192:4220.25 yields -0.03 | 2.31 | 2.39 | 2.33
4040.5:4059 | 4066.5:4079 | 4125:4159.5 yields -0.03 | 2.38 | 2.4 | 2.22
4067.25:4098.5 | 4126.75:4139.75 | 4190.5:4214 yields 0.06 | 2.22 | 2.12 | 2.27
